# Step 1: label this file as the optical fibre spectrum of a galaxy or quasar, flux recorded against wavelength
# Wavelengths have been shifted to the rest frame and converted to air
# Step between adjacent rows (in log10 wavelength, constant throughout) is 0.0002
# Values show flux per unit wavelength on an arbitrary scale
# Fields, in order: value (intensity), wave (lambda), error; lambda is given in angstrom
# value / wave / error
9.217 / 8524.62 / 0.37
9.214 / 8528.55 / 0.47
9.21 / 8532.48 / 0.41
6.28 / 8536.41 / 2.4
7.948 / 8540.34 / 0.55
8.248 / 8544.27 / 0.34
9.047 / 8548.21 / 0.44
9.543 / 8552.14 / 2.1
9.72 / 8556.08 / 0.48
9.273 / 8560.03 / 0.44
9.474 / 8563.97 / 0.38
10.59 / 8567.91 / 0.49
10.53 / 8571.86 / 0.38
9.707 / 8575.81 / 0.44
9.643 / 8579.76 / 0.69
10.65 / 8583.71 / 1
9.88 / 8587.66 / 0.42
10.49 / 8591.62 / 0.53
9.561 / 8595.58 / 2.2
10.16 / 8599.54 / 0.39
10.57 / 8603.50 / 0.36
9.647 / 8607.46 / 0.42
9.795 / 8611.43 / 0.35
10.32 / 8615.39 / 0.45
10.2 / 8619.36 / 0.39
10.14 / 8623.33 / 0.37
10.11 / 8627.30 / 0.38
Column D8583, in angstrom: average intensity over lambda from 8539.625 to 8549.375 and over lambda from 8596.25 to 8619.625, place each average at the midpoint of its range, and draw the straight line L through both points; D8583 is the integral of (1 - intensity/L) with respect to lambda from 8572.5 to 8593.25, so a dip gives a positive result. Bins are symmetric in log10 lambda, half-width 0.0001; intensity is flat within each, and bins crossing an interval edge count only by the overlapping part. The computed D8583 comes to -1.5 angstrom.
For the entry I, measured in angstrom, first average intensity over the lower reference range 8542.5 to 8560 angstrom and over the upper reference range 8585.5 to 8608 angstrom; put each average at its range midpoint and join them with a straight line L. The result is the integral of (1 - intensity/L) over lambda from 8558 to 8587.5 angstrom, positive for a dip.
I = -1.2 angstrom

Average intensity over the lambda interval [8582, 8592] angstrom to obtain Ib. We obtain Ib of 10.3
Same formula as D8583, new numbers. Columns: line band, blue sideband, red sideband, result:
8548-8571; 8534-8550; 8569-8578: -1.4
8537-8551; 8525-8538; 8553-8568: 1.1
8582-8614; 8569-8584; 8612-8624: 0.2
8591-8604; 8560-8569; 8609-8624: -0.2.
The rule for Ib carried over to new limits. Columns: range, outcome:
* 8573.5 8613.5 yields 10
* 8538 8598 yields 9.6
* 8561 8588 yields 10.1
